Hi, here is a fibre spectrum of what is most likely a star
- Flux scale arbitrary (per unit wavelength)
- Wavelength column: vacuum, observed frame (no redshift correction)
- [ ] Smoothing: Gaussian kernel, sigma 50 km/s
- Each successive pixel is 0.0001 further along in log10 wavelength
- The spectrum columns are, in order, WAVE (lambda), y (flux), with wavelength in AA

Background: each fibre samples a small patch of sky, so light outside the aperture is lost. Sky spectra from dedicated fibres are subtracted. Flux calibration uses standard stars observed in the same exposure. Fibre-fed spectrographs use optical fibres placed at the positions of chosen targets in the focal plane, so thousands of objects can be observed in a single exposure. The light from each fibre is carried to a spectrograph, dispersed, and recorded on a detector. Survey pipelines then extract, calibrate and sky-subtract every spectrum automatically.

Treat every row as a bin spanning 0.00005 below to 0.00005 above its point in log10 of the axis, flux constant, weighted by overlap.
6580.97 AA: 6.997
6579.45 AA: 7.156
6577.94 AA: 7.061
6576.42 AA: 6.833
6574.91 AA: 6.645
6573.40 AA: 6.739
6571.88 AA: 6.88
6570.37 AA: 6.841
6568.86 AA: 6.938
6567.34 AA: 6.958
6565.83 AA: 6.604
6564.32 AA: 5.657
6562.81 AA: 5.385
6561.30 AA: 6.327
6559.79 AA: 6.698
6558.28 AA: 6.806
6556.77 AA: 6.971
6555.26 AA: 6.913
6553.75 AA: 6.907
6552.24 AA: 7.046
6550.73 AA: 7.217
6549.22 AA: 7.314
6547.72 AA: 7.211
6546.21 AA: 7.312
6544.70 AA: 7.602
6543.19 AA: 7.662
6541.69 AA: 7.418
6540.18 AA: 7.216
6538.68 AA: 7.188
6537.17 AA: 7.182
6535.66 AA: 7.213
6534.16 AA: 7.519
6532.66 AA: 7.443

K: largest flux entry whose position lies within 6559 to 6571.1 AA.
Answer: 6.958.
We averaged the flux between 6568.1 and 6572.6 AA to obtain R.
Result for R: 6.89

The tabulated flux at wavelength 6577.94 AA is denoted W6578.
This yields 7.061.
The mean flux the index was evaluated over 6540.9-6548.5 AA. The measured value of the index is 7.44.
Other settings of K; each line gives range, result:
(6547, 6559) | 7.314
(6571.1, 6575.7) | 6.88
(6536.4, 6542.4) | 7.418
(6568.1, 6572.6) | 6.938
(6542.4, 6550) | 7.662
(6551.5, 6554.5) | 7.046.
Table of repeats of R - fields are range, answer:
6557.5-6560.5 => 6.76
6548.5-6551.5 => 7.26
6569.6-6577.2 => 6.79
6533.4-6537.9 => 7.31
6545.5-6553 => 7.22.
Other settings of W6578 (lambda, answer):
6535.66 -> 7.213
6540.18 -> 7.216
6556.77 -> 6.971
